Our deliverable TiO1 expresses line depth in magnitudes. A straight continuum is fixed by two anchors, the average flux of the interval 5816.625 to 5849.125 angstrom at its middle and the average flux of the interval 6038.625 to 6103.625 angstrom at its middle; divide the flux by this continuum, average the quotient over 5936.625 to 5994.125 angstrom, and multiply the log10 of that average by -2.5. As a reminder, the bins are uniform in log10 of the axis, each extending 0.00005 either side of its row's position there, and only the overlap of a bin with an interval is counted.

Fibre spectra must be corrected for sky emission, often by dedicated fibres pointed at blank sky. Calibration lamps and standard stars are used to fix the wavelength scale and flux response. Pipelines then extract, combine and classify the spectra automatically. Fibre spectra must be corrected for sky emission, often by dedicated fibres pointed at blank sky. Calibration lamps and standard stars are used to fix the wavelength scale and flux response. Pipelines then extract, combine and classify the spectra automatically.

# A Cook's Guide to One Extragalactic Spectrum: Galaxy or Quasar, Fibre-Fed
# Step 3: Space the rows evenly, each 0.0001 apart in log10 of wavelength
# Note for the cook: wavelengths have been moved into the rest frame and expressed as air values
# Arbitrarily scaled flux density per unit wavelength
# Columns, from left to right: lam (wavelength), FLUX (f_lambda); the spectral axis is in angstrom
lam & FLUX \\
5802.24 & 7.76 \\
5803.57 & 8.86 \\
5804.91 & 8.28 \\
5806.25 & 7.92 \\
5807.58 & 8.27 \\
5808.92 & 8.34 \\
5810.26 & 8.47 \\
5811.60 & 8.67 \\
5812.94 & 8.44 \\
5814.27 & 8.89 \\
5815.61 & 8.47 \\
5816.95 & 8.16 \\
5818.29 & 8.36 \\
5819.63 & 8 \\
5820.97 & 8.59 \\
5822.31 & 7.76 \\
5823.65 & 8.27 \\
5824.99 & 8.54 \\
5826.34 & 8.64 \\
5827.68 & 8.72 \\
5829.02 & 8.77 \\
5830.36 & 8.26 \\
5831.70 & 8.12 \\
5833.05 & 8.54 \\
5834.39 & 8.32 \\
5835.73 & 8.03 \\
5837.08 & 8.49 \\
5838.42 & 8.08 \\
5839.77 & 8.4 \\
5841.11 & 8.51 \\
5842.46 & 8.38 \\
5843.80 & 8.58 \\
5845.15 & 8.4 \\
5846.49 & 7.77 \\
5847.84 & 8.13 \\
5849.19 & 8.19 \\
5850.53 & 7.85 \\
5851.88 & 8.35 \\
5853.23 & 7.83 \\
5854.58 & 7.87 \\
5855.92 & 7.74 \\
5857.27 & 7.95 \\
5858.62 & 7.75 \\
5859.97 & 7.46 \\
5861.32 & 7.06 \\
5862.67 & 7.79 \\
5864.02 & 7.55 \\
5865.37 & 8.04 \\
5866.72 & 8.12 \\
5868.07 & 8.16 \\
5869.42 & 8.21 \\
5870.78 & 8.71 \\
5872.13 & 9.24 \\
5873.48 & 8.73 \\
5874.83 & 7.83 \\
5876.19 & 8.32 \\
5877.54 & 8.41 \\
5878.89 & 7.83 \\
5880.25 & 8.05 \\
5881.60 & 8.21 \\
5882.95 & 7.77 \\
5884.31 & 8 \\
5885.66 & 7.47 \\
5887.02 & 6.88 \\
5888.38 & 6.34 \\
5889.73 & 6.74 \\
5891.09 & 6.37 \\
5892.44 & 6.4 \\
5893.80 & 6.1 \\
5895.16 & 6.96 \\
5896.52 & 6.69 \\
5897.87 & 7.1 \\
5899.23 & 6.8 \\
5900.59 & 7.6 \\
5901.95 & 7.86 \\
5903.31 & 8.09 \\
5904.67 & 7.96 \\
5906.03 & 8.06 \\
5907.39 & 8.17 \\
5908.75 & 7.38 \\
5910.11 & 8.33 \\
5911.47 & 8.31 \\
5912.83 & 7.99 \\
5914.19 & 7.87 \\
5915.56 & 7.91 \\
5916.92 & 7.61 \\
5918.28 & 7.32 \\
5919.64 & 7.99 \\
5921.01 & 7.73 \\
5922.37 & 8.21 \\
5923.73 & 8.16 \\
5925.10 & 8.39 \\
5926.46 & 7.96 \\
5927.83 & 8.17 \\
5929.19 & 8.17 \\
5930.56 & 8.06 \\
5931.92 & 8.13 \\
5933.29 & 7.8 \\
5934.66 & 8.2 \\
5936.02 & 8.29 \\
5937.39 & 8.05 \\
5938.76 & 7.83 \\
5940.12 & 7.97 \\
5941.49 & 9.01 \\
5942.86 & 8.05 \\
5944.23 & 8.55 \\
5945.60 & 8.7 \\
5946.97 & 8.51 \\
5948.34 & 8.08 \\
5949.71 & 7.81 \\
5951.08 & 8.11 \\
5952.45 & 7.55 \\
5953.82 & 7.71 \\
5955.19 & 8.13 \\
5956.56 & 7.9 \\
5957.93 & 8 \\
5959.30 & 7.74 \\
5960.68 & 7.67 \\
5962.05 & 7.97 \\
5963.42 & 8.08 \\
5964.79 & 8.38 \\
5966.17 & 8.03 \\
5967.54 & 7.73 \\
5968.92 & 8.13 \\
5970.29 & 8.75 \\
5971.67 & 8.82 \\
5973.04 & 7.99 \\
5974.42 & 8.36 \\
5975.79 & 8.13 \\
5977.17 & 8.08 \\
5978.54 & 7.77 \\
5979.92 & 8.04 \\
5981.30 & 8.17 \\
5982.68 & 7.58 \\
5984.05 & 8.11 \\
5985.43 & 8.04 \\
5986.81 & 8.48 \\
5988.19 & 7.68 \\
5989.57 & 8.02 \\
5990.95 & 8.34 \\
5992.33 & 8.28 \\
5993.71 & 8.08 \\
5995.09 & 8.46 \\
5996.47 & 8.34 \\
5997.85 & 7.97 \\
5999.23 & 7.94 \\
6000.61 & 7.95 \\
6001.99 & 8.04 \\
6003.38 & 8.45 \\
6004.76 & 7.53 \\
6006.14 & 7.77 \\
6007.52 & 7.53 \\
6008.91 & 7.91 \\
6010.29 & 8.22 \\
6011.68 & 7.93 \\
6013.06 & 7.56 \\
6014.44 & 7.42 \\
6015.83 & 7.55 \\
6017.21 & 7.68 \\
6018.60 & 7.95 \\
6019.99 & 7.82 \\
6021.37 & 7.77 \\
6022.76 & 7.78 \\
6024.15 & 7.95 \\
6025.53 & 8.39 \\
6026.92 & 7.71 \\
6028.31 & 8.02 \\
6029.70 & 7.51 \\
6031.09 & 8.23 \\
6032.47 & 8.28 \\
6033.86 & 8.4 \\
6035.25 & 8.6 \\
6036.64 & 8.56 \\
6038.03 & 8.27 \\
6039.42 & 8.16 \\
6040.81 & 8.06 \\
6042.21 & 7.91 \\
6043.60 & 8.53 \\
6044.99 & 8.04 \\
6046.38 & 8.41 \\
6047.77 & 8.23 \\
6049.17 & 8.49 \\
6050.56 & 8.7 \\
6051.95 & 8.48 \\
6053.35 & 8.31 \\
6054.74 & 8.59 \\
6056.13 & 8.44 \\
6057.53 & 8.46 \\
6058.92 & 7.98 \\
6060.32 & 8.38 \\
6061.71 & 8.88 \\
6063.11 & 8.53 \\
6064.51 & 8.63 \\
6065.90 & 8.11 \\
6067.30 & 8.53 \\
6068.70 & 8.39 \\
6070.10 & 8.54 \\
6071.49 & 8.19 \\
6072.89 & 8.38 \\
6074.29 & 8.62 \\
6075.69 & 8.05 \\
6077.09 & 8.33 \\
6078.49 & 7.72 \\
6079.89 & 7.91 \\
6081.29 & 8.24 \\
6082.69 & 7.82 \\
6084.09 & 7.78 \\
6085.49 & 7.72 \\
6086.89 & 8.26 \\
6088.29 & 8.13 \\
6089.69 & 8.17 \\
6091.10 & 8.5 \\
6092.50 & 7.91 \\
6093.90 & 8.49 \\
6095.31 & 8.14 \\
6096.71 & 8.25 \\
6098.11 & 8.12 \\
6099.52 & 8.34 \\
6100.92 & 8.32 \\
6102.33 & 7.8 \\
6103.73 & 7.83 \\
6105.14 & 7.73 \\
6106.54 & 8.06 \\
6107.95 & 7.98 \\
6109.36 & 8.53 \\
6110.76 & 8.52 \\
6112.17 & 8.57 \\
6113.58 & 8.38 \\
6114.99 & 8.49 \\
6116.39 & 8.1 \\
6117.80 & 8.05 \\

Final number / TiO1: 0.02 mag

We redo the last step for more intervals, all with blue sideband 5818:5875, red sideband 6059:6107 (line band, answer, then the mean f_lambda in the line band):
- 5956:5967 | 0.03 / 7.97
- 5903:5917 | 0.03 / 7.98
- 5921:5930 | 0.01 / 8.14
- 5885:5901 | 0.21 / 6.77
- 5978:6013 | 0.02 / 8.02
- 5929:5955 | 0.01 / 8.13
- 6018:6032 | 0.04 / 7.92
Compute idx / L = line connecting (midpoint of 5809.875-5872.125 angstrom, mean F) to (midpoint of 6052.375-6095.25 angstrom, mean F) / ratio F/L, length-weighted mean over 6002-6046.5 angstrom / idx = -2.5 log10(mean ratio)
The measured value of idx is 0.035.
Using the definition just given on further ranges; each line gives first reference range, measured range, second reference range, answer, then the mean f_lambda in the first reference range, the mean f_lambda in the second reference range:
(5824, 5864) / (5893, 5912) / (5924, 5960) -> 0.085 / 8.15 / 8.11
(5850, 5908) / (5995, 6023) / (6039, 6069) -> 0.043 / 7.68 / 8.37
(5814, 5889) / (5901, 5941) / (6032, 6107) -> 0.022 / 8.12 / 8.25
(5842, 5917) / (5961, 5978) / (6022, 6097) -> -0.025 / 7.77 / 8.24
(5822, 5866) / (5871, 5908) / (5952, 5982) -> 0.074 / 8.13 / 8.06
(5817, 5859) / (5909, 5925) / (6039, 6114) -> 0.039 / 8.23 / 8.25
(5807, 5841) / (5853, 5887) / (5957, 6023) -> 0.039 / 8.39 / 8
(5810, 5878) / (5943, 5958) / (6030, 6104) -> 0.020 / 8.23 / 8.27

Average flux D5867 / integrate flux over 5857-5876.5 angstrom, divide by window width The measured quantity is 8.06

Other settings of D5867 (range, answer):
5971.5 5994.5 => 8.1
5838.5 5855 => 8.19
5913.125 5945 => 8.06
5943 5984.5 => 8.09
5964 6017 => 8.04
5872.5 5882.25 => 8.23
